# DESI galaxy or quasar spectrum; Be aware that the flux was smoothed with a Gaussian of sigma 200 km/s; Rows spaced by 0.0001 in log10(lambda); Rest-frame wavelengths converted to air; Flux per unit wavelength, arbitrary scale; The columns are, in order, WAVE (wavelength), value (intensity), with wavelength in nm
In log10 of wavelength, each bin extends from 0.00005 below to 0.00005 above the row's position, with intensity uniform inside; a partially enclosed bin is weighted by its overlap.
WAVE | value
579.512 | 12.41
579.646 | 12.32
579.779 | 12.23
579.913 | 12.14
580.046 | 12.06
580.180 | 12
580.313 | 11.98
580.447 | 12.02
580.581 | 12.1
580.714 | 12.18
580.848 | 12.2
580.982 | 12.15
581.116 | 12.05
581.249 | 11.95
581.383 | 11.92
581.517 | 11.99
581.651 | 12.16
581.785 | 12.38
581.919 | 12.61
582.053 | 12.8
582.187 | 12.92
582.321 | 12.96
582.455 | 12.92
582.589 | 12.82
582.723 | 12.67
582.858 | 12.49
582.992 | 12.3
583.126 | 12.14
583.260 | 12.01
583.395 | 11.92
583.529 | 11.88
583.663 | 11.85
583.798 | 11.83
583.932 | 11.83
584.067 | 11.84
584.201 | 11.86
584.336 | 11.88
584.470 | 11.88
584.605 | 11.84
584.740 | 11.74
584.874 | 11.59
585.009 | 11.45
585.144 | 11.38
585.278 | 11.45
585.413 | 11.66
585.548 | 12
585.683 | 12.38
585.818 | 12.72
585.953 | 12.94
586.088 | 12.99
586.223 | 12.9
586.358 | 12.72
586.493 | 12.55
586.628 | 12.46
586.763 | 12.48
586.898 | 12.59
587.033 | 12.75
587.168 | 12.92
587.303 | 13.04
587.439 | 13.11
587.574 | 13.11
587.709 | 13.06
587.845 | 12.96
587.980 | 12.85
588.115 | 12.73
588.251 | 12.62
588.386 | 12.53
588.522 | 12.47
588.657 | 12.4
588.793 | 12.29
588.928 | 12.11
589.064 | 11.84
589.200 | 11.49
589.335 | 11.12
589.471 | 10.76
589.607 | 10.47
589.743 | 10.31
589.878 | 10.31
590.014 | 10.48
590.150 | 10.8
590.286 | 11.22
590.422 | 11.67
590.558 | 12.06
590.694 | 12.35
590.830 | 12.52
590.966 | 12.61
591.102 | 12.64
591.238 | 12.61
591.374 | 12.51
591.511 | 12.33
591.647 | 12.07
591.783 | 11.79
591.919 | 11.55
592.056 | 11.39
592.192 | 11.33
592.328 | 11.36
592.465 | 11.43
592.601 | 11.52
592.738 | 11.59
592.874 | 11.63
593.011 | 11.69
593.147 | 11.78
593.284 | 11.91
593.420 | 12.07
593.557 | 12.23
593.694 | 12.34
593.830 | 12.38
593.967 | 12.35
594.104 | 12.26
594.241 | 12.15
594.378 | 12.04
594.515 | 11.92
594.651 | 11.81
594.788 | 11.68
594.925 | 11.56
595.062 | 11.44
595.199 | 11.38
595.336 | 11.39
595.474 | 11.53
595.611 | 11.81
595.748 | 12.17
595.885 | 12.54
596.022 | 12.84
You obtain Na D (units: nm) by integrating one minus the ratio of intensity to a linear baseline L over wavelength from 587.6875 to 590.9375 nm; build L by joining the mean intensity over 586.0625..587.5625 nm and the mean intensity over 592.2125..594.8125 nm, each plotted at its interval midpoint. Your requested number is 0.17 nm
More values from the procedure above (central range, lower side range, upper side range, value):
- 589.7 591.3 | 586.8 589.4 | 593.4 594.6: 0.10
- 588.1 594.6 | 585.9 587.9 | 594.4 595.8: 0.20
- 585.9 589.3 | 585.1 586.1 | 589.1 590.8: -0.27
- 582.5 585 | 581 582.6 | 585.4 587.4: 0.10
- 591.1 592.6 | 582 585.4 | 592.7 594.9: 0.02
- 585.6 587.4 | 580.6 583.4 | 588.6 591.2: -0.12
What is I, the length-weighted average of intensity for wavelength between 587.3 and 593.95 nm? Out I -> 11.9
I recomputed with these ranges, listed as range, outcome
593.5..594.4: 12.3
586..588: 12.8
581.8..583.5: 12.5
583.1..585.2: 11.8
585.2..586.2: 12.3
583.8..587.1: 12.2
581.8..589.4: 12.3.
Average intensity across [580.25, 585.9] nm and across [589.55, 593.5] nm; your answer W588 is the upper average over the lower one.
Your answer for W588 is 0.96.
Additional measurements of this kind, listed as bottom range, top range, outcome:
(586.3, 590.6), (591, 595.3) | 0.99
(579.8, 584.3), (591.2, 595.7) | 0.97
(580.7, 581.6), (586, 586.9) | 1.05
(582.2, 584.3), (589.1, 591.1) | 0.93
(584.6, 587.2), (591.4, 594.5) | 0.97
